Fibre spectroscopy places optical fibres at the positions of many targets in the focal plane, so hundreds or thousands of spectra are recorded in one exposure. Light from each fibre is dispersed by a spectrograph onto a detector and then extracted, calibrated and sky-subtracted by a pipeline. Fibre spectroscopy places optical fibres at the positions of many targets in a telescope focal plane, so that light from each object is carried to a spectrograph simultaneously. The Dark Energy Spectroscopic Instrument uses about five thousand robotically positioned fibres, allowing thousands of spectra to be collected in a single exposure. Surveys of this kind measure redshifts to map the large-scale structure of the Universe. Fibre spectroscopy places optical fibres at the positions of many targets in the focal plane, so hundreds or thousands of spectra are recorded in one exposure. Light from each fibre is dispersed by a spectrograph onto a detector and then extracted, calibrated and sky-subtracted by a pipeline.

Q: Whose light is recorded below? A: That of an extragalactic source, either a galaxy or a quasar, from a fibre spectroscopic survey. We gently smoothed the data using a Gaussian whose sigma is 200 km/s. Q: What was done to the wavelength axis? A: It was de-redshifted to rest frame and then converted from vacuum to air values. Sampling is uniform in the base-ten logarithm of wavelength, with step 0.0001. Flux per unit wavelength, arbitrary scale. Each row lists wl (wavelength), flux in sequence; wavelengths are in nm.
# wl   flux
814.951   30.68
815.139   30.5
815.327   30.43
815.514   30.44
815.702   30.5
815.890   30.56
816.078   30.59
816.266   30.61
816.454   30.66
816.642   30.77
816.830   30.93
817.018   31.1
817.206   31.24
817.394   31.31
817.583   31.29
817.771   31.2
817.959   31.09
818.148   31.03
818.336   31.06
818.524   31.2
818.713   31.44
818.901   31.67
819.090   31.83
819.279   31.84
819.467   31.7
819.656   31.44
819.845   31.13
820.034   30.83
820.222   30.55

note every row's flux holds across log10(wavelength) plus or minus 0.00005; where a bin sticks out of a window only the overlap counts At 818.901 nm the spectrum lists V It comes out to 31.67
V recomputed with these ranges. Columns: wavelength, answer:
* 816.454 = 30.66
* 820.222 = 30.55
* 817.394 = 31.31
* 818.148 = 31.03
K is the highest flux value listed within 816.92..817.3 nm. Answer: 31.24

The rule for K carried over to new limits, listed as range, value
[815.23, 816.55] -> 30.66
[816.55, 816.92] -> 30.93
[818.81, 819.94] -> 31.84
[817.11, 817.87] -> 31.31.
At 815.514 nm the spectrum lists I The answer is 30.44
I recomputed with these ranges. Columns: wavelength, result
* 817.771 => 31.2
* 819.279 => 31.84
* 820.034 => 30.83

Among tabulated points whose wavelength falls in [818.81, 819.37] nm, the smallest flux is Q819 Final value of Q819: 31.67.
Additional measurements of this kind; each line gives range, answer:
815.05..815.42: 30.43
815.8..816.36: 30.56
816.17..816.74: 30.61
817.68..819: 31.03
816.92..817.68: 31.1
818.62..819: 31.44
